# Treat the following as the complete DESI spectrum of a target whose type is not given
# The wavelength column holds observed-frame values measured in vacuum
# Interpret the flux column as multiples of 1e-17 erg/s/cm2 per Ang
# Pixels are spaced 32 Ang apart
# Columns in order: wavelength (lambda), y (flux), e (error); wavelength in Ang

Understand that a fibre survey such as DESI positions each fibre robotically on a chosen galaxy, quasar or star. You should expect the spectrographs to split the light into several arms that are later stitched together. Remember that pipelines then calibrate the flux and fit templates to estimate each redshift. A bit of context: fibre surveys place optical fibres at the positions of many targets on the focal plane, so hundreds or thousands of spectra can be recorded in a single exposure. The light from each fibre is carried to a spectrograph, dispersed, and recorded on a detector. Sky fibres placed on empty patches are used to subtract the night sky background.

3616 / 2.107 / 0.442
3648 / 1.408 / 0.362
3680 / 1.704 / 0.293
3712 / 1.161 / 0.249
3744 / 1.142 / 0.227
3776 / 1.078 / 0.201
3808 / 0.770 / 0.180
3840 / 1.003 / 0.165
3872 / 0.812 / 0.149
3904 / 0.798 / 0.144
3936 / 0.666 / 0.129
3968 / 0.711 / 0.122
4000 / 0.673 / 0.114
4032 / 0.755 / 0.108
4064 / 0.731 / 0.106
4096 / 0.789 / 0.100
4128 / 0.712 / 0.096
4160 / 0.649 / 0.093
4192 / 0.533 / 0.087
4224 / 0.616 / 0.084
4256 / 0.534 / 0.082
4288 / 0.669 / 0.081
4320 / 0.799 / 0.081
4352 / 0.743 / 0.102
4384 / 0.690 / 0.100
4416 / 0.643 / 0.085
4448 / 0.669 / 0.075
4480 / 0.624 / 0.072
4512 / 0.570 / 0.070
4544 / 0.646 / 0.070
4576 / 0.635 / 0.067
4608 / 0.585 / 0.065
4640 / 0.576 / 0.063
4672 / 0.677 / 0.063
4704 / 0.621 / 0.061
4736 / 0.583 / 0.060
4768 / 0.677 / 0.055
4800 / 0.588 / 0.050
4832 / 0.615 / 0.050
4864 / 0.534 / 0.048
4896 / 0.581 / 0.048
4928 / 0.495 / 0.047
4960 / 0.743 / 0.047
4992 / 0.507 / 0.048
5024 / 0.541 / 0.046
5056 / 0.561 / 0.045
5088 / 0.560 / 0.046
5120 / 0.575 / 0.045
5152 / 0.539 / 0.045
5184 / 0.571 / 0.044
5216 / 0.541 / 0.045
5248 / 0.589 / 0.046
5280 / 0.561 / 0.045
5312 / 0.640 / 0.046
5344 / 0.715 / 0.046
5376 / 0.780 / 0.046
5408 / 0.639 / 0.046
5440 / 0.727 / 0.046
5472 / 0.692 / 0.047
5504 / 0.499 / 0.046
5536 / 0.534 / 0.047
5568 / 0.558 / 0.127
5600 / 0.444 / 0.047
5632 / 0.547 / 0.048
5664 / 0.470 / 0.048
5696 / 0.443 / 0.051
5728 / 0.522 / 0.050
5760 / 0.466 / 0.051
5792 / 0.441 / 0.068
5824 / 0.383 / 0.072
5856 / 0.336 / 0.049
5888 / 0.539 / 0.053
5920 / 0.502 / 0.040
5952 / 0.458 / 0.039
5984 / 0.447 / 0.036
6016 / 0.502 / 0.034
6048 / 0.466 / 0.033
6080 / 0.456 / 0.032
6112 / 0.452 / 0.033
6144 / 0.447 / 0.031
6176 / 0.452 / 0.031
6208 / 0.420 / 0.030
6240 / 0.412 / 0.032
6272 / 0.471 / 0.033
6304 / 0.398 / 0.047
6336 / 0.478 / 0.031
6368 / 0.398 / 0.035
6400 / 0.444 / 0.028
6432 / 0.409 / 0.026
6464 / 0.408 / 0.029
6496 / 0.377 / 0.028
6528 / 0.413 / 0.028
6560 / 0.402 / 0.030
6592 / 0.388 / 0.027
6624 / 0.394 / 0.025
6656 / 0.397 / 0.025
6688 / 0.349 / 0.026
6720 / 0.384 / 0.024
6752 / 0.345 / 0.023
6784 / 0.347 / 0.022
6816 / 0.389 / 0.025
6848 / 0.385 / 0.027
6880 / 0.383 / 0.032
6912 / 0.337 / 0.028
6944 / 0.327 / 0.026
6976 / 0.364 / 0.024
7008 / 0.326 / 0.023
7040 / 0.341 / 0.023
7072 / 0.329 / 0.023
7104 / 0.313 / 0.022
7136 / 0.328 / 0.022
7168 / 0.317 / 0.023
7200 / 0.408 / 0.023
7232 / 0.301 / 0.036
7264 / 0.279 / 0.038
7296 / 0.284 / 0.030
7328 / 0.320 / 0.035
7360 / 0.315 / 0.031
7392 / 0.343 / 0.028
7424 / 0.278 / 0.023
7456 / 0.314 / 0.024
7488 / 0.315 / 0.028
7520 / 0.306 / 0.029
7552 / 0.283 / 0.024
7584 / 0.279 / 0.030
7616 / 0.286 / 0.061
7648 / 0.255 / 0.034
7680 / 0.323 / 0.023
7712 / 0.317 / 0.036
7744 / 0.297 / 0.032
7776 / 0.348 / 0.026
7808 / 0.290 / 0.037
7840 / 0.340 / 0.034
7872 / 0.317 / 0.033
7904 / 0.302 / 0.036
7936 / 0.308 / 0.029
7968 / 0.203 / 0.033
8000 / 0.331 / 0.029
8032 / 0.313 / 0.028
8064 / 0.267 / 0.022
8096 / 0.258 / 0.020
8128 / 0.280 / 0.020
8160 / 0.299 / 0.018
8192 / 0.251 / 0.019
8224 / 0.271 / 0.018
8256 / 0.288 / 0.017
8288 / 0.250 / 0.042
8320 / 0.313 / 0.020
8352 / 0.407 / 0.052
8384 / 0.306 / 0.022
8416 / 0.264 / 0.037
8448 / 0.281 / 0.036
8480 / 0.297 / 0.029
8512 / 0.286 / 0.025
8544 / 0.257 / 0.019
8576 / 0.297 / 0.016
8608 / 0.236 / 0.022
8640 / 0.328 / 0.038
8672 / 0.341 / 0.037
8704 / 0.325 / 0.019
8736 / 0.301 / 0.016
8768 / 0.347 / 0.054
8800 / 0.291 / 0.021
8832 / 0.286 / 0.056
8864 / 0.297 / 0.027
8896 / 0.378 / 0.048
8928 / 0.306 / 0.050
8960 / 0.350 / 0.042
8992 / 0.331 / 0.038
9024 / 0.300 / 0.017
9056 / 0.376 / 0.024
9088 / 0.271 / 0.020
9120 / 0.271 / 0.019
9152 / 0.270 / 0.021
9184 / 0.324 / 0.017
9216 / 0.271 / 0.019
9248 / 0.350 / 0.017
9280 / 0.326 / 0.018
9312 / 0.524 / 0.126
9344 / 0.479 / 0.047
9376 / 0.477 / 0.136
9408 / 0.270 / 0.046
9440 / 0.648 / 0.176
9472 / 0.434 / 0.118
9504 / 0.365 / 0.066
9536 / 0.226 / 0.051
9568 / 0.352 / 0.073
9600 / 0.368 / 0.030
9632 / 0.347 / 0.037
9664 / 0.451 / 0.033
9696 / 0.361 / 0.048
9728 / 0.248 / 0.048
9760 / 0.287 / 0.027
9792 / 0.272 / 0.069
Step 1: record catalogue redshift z 0.927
